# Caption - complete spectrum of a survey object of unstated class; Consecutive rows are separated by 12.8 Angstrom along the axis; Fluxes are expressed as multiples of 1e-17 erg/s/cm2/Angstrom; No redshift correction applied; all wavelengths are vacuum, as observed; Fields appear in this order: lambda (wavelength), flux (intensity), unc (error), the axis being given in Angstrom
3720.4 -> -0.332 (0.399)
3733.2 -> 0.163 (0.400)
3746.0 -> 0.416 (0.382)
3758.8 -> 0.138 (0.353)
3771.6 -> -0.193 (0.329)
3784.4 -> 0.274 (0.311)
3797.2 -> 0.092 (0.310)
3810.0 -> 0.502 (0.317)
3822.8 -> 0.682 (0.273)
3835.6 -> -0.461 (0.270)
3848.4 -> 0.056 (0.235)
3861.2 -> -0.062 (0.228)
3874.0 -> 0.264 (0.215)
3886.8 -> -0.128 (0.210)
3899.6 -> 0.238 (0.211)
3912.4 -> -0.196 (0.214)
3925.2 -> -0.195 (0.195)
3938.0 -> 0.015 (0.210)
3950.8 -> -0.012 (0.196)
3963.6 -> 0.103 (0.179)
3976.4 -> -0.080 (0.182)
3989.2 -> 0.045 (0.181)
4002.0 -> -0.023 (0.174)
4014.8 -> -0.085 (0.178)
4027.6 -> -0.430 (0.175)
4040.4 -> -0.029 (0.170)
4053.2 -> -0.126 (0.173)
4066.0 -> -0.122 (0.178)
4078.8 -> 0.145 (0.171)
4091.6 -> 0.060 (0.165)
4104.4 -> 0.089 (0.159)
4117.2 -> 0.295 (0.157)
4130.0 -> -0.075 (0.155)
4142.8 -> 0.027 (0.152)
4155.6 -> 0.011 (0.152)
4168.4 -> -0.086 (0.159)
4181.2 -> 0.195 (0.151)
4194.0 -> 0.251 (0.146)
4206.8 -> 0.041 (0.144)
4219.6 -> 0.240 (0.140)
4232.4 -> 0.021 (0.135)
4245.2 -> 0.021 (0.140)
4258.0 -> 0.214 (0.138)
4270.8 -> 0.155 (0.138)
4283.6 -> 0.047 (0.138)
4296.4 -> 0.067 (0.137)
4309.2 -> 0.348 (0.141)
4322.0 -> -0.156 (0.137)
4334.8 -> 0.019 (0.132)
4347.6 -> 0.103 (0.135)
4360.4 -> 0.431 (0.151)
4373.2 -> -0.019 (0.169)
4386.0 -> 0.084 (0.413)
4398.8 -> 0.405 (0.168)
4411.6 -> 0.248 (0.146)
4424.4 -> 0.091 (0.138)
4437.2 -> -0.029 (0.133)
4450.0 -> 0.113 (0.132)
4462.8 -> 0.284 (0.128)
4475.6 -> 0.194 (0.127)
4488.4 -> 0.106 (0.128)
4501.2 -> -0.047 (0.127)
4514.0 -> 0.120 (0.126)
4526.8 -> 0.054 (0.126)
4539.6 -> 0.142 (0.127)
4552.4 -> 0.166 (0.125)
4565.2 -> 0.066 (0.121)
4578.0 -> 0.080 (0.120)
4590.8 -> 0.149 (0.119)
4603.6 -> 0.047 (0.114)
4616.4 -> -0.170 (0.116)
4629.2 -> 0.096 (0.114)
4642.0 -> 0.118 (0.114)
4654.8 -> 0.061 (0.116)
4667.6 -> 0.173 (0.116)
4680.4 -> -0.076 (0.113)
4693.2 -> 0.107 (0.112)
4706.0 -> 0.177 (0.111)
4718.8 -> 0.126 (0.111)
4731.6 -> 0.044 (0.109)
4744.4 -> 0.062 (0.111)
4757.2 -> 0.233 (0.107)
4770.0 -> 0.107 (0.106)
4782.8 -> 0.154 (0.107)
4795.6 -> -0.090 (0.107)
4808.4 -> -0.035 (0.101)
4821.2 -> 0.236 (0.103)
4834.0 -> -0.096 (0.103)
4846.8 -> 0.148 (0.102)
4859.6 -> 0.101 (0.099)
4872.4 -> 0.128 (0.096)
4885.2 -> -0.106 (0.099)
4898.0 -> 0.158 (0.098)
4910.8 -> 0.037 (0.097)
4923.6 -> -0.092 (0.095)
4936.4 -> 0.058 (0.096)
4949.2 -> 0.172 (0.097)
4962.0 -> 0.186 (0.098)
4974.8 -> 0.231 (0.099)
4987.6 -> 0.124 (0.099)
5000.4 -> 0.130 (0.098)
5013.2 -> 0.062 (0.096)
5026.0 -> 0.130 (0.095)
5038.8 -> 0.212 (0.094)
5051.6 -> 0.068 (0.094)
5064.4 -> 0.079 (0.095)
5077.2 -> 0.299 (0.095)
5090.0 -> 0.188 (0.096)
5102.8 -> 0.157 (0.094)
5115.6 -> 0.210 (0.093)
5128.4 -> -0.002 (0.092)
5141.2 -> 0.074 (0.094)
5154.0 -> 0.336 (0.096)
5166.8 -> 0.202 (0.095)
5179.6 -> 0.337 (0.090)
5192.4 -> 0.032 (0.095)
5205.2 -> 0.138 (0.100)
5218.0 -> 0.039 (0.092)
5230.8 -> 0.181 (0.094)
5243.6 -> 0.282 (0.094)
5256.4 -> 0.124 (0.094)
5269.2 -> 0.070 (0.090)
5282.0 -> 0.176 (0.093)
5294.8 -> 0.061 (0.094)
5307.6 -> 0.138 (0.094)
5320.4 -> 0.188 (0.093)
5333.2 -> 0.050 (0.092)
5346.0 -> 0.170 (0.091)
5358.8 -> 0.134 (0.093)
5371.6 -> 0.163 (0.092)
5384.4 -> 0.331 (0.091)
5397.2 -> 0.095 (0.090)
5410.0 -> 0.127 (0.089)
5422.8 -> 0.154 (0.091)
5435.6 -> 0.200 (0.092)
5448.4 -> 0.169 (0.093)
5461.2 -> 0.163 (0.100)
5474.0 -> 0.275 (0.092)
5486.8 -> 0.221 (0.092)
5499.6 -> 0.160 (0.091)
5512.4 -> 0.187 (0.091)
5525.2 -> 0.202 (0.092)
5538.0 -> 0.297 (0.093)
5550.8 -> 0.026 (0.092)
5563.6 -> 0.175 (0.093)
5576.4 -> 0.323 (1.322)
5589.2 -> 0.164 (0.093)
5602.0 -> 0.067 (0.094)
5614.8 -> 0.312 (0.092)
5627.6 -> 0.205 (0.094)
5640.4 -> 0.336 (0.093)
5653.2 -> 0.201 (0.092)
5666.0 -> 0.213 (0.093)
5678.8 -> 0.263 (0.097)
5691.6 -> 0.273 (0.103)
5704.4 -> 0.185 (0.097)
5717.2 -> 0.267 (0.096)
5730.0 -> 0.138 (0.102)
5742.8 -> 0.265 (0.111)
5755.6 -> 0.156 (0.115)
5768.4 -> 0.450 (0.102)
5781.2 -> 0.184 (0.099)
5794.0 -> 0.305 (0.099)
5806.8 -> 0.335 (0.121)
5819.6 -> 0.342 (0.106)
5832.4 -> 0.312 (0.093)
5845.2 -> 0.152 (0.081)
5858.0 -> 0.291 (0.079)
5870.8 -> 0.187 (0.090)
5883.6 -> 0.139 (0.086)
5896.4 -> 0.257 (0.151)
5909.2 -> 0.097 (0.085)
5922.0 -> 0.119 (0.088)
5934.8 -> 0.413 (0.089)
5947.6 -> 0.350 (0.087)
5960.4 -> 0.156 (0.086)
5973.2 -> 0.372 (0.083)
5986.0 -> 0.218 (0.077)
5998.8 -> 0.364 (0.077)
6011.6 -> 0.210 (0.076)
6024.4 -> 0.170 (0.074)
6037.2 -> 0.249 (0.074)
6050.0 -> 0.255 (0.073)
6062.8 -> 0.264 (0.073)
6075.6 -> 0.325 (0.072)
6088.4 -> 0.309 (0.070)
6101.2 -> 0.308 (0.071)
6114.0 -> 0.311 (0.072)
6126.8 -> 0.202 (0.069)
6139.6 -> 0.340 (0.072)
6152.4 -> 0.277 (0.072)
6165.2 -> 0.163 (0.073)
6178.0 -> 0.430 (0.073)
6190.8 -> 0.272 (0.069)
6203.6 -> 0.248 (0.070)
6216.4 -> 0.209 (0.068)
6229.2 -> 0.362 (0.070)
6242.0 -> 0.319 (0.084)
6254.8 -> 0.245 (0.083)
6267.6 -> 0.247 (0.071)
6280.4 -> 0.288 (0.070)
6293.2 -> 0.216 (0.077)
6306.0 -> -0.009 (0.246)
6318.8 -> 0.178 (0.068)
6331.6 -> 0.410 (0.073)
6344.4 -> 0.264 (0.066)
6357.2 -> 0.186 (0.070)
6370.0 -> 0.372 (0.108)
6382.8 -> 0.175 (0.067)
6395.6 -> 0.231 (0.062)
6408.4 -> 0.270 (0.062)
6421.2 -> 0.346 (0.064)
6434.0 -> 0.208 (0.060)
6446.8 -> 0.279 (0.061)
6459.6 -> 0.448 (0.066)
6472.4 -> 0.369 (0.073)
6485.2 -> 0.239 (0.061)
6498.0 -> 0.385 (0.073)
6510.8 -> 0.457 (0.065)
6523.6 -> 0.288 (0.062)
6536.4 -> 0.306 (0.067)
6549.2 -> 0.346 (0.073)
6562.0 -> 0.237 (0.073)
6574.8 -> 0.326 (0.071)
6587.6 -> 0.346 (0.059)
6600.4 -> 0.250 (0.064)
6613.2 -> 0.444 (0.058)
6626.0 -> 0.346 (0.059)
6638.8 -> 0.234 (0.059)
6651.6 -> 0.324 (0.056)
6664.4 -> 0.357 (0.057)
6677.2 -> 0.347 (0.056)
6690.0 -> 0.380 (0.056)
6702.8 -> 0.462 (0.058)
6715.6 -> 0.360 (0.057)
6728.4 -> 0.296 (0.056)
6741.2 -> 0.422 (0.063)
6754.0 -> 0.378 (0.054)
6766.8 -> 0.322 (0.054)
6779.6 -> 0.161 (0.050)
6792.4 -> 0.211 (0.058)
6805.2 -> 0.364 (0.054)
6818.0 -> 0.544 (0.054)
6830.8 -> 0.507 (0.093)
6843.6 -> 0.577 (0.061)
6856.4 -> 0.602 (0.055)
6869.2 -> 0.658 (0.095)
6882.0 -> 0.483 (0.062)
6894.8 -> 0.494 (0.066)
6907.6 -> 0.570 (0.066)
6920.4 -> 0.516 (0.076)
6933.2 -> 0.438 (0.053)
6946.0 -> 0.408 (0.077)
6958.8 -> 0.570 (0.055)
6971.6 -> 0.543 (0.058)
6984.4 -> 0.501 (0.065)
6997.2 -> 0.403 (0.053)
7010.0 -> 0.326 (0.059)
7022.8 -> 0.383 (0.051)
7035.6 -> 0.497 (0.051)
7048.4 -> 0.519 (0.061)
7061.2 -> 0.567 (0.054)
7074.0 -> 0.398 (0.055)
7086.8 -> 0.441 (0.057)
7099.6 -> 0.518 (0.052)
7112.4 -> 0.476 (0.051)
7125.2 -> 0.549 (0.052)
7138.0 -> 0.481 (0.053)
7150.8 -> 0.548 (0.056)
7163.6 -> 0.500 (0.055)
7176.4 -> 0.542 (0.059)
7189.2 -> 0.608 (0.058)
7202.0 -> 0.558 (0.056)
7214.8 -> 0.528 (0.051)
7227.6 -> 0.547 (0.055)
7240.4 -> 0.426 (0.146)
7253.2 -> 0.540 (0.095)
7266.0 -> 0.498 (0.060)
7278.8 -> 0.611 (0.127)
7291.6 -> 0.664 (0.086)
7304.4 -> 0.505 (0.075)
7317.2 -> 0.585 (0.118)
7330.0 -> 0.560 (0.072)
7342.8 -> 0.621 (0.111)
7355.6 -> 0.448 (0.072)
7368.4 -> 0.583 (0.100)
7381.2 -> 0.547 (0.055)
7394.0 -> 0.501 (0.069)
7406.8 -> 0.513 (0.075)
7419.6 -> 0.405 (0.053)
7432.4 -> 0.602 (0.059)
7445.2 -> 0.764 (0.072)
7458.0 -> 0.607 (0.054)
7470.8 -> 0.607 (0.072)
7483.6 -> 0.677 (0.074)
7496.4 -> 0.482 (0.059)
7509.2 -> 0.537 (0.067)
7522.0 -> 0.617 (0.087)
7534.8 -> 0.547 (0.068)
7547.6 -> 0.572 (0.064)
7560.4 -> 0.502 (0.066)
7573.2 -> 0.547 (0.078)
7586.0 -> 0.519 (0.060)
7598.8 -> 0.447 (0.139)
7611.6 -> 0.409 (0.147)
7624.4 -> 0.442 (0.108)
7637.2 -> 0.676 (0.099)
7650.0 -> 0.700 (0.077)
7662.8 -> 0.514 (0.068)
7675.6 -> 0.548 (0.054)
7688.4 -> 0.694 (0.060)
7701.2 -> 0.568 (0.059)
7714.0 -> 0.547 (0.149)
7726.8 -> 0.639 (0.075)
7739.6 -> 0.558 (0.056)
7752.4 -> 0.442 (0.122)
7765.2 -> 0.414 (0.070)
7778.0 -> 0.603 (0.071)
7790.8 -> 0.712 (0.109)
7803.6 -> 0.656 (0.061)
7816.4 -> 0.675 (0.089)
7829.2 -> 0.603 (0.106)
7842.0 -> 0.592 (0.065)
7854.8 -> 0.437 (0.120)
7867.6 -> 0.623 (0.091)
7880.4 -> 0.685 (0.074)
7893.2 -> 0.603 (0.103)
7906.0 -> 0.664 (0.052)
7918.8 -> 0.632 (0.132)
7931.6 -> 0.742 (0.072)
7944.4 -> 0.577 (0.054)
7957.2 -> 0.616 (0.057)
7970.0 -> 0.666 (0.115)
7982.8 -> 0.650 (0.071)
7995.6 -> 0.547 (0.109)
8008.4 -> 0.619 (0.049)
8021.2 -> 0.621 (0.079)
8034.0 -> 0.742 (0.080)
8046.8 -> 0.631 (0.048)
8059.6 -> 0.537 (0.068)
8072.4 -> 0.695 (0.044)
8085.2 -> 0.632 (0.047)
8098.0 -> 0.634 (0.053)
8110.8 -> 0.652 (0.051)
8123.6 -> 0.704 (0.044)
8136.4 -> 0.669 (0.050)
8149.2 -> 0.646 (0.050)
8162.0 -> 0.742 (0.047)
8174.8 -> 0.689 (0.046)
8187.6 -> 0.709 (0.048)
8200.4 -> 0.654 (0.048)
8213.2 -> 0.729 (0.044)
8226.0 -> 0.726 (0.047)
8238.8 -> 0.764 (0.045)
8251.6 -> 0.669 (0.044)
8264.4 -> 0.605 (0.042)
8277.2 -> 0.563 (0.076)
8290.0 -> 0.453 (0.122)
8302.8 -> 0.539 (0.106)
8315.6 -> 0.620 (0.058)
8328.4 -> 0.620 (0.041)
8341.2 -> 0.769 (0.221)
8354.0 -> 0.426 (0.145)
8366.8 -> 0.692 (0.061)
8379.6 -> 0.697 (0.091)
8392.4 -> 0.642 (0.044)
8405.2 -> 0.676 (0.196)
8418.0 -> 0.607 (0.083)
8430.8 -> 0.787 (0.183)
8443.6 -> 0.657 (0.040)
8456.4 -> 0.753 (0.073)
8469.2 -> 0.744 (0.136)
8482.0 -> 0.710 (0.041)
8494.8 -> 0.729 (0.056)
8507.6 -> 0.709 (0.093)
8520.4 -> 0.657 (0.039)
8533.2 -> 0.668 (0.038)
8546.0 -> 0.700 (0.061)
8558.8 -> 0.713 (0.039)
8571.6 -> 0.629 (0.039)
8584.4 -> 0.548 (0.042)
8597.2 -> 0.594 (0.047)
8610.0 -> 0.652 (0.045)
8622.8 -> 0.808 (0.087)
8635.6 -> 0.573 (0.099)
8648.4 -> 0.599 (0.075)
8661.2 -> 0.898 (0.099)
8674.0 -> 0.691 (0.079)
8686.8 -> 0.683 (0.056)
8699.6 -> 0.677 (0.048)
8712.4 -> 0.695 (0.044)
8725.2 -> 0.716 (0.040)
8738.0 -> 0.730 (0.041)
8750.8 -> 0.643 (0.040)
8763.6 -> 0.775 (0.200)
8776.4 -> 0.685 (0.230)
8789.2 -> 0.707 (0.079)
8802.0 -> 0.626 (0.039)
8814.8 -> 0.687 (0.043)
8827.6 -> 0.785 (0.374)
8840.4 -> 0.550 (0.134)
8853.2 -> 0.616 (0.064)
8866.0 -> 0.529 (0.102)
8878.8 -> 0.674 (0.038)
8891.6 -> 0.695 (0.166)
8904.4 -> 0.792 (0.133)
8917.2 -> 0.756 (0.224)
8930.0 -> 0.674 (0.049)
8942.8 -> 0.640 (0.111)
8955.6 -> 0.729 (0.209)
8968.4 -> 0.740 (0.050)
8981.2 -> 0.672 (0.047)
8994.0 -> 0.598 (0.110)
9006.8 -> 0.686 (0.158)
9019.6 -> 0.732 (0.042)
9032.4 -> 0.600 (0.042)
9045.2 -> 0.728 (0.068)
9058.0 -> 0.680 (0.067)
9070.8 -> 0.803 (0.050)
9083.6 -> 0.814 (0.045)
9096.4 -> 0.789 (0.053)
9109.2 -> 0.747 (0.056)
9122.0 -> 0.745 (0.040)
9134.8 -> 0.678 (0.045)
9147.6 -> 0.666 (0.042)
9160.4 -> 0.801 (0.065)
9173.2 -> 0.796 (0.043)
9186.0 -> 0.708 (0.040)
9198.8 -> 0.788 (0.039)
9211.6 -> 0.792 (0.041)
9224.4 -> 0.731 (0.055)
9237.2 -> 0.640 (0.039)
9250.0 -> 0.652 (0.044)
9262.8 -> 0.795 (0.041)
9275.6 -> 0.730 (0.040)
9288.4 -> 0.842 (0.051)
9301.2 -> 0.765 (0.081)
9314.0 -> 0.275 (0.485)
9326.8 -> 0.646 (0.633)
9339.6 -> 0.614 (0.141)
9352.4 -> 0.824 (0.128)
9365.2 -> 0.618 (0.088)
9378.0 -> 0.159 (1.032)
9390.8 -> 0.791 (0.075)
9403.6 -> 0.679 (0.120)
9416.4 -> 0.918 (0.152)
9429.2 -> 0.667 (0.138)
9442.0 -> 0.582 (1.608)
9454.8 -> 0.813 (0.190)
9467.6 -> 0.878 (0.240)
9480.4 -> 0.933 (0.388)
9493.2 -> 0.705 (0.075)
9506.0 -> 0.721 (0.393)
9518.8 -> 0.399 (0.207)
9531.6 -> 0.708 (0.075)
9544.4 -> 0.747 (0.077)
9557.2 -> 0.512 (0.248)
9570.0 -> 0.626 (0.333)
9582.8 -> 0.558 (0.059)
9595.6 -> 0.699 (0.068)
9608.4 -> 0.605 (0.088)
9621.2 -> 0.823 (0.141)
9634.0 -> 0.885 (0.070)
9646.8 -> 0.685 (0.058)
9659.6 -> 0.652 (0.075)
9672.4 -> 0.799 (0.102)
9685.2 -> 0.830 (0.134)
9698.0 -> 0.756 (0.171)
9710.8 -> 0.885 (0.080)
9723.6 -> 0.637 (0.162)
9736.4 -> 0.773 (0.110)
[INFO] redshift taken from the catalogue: 0.709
